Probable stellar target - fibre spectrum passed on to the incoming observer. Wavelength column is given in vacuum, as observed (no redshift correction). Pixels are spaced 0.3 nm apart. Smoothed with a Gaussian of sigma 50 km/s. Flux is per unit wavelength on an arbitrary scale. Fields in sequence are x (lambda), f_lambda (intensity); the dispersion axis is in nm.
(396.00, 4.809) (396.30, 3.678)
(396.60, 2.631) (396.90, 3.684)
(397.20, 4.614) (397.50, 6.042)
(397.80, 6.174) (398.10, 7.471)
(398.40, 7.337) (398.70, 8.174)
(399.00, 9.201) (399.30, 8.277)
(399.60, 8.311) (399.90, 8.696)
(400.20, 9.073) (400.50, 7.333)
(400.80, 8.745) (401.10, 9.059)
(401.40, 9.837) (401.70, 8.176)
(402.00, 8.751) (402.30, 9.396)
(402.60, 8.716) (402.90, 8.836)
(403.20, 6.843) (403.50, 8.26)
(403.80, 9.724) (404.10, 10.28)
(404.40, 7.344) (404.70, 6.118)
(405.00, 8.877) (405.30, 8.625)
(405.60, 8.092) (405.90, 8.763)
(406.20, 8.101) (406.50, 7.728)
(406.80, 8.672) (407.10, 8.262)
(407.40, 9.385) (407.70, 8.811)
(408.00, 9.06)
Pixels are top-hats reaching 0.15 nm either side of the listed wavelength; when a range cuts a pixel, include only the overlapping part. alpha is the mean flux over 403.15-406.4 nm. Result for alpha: 8.31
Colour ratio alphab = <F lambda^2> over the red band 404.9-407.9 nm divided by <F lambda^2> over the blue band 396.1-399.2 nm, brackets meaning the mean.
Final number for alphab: 1.50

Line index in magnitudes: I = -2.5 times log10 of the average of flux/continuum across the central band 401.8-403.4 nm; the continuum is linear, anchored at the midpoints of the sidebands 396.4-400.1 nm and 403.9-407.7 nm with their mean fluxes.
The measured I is -0.11 mag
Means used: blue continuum 6.71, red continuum 8.39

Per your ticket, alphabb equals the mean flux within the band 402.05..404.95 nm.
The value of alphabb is 8.42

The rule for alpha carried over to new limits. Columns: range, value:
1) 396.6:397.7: 4.55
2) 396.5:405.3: 7.84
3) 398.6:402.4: 8.69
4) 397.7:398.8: 7.3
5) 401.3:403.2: 8.76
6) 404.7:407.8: 8.41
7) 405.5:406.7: 8.2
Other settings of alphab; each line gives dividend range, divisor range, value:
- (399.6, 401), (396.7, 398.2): 1.58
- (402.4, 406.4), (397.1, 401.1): 1.11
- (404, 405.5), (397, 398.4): 1.38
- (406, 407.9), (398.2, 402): 1.03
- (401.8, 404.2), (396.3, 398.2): 1.84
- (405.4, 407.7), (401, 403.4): 1.00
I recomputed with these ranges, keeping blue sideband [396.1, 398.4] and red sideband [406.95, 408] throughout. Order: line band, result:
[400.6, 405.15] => -0.21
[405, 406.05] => -0.06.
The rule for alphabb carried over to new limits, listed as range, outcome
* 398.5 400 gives 8.49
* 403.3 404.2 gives 9.23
